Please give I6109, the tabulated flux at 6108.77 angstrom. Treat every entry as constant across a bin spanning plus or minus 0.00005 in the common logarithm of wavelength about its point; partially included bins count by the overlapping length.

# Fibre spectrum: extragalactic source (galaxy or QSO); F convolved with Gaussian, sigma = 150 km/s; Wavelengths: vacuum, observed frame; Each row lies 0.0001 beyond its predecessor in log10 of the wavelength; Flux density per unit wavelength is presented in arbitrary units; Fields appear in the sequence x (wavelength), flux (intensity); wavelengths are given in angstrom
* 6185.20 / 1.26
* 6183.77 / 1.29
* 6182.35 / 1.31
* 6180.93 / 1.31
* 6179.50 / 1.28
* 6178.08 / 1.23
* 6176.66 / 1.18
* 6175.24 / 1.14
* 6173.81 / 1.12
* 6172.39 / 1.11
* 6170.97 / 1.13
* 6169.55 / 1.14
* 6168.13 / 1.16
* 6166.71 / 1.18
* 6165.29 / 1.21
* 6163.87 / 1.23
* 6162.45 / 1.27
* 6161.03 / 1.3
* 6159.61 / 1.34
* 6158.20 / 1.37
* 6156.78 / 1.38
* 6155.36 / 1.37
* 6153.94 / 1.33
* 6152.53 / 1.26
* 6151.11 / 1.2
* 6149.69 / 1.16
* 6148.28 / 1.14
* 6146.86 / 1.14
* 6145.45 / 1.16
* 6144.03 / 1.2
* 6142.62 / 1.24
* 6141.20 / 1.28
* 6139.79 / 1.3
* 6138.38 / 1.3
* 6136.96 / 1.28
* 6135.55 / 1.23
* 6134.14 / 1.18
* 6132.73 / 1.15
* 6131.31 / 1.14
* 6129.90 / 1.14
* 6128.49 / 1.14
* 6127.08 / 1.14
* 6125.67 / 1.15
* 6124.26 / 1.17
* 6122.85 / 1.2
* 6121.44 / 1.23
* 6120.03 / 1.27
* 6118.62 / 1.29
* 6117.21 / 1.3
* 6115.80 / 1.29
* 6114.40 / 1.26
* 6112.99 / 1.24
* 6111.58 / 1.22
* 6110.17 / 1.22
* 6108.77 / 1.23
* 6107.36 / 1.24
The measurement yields 1.23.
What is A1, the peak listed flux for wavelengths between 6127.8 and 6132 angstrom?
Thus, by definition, 1.14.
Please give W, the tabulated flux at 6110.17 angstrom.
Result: 1.22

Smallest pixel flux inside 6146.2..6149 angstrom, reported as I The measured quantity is 1.14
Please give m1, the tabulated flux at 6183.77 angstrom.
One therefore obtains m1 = 1.29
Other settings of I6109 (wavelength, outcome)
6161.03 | 1.3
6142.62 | 1.24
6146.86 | 1.14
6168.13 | 1.16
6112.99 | 1.24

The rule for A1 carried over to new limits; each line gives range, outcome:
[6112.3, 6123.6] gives 1.3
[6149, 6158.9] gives 1.38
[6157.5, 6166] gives 1.37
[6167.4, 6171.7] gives 1.16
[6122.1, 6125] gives 1.2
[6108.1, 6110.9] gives 1.23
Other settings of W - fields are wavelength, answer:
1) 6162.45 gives 1.27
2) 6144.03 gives 1.2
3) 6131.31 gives 1.14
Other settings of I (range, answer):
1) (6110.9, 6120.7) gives 1.22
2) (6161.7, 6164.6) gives 1.23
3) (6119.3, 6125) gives 1.17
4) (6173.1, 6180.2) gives 1.12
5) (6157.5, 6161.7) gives 1.3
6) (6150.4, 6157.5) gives 1.2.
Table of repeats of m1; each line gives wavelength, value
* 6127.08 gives 1.14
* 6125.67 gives 1.15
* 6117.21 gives 1.3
